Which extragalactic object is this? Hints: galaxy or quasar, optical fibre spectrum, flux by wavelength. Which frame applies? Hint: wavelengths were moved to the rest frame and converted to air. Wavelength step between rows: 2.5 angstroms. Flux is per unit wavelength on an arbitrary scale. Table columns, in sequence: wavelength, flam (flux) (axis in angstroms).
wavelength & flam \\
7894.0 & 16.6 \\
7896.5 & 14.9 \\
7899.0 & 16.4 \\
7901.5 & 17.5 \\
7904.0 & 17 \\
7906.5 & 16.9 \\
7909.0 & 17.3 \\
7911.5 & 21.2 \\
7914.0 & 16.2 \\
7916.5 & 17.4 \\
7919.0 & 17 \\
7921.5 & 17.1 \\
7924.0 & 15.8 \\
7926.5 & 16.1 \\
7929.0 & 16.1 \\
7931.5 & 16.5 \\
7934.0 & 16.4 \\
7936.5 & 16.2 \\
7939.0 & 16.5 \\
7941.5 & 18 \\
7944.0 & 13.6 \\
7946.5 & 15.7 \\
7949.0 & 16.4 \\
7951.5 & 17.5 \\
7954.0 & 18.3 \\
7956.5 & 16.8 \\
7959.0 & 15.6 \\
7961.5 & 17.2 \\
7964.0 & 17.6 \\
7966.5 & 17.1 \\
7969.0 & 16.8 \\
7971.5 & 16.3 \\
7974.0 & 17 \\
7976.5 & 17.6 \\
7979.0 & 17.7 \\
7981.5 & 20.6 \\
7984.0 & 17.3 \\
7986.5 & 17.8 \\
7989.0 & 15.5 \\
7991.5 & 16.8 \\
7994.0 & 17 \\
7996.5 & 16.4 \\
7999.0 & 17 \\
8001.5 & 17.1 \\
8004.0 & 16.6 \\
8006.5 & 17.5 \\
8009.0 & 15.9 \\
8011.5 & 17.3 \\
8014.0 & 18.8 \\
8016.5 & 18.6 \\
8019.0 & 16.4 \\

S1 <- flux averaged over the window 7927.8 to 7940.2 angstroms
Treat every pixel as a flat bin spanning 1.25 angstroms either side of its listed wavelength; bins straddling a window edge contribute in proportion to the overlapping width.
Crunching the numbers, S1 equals 16.3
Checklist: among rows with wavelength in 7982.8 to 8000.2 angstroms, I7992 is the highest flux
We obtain 17.8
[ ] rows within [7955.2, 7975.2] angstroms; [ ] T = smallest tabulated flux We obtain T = 15.6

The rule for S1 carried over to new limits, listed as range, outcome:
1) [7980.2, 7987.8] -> 18.5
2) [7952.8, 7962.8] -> 17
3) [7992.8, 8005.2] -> 16.8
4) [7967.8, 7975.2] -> 16.7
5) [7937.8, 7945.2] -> 16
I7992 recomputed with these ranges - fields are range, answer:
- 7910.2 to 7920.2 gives 21.2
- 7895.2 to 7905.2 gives 17.5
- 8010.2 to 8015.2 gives 18.8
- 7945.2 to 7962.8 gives 18.3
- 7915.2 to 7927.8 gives 17.4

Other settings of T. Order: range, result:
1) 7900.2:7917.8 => 16.2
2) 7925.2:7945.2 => 13.6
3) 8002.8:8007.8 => 16.6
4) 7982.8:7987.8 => 17.3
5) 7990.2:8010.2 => 15.9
